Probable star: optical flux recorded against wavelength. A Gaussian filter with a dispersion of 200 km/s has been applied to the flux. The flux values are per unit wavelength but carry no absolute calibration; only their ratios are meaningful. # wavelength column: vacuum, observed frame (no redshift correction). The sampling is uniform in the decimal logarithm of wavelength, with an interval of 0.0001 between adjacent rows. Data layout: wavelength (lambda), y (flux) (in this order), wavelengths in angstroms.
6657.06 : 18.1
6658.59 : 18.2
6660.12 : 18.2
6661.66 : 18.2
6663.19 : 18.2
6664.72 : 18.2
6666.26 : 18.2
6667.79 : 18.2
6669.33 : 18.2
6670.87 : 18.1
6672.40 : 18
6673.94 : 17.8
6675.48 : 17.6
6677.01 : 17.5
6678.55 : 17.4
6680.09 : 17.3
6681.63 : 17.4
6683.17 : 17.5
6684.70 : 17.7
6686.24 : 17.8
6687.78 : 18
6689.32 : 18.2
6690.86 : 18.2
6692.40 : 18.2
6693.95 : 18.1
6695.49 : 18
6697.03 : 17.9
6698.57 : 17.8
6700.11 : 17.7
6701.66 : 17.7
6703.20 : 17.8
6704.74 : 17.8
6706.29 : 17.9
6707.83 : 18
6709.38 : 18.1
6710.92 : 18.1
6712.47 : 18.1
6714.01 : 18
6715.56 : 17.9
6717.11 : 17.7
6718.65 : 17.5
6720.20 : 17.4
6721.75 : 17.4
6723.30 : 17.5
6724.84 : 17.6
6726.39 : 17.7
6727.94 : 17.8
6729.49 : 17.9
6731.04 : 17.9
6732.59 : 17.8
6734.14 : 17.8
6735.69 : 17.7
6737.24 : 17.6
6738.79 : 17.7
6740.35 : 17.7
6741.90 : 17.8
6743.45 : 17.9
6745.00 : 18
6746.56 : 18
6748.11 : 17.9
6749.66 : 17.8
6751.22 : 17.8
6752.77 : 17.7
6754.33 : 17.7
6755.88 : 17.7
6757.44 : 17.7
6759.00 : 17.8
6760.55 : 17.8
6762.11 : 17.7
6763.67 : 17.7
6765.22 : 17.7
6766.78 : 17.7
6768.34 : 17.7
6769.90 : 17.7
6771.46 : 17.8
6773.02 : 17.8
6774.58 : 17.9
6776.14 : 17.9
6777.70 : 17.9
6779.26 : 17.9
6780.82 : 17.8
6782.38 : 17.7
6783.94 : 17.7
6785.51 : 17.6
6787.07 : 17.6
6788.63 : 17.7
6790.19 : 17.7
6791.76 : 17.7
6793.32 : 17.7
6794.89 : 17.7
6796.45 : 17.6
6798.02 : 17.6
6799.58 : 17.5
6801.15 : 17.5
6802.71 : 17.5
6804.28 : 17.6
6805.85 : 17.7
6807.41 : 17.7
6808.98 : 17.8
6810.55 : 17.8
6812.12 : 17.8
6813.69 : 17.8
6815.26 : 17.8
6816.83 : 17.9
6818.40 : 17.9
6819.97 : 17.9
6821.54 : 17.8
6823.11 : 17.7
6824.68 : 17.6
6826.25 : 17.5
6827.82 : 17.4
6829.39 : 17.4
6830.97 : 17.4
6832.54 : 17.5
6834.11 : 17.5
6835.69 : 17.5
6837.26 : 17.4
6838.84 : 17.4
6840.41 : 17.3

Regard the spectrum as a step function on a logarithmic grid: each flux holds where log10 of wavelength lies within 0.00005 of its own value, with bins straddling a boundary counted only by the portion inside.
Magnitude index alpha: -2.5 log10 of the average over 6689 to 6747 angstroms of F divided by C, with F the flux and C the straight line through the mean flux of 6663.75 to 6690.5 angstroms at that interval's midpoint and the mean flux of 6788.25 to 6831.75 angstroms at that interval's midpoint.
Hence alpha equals -0.003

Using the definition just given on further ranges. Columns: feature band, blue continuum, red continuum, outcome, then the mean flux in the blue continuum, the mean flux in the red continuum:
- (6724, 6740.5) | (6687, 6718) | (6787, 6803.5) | 0.01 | 18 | 17.6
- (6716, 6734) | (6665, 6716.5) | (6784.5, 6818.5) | 0.01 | 17.9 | 17.7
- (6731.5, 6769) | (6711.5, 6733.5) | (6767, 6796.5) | 0.00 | 17.7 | 17.7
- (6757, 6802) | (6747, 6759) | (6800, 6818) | 0.00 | 17.8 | 17.7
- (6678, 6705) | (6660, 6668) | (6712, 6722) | 0.01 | 18.2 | 17.7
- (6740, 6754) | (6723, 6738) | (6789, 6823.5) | -0.01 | 17.7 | 17.7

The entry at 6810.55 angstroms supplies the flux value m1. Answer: 17.8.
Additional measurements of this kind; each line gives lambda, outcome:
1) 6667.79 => 18.2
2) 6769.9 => 17.7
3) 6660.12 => 18.2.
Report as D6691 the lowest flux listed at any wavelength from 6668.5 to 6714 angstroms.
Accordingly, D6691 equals 17.3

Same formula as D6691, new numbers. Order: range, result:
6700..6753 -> 17.4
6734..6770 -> 17.6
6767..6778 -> 17.7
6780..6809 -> 17.5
